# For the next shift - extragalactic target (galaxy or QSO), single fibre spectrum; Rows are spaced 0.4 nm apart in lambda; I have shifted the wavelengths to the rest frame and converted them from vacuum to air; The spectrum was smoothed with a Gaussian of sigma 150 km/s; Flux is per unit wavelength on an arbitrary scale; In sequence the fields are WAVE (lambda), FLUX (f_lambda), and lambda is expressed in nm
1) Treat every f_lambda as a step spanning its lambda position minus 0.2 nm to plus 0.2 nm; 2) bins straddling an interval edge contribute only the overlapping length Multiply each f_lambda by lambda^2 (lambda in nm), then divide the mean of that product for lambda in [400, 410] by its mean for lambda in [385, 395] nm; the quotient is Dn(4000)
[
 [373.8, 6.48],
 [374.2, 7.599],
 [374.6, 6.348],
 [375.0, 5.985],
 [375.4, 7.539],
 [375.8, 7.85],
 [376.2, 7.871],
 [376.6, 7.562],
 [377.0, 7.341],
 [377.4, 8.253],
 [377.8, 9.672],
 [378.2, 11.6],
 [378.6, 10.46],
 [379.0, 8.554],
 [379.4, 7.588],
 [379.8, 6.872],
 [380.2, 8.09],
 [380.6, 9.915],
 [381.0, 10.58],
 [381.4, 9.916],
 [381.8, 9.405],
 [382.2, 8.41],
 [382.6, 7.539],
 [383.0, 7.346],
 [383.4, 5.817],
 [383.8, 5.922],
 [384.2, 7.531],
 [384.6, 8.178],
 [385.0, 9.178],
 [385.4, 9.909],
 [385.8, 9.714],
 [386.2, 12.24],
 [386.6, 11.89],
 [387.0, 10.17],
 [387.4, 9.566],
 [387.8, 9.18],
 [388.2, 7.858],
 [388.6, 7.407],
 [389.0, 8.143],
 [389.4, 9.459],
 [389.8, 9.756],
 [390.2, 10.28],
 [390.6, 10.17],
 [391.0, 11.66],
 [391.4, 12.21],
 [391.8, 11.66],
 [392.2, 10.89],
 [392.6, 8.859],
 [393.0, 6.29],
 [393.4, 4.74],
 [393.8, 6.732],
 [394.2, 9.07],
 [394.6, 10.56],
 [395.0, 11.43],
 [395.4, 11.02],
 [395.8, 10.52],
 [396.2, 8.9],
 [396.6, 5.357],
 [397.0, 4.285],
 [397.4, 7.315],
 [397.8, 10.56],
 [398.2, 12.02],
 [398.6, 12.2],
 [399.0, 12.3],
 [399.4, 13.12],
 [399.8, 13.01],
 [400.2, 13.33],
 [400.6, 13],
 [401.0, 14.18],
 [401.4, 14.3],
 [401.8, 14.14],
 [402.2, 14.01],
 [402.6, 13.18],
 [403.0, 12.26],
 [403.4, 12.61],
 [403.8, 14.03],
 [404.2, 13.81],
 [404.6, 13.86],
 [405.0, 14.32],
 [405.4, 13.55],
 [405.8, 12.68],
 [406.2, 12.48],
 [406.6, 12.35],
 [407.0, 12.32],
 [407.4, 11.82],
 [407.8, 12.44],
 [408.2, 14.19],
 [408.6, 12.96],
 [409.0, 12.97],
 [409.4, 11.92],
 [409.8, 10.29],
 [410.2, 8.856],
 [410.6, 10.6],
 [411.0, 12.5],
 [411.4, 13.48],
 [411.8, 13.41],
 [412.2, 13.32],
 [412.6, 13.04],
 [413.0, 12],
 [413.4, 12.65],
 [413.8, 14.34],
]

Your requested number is 1.48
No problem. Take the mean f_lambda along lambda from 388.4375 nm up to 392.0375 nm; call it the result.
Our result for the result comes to 10.1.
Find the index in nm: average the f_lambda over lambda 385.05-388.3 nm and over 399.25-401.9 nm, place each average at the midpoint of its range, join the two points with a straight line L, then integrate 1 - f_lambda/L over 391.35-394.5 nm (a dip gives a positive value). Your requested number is 0.79 nm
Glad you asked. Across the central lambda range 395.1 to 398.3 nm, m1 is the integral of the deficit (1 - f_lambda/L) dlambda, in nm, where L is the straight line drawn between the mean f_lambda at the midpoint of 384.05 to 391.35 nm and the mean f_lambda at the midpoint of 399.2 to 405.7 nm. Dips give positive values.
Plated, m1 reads 0.87 nm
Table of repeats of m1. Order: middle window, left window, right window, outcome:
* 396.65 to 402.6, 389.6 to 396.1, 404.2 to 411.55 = -0.46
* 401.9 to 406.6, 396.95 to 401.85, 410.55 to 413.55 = -0.40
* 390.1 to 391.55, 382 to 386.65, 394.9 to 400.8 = -0.24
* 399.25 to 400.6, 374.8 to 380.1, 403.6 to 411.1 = -0.20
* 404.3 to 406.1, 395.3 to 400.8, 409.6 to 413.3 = -0.36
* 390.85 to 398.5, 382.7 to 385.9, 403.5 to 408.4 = 0.86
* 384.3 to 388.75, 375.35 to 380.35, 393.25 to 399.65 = -0.32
